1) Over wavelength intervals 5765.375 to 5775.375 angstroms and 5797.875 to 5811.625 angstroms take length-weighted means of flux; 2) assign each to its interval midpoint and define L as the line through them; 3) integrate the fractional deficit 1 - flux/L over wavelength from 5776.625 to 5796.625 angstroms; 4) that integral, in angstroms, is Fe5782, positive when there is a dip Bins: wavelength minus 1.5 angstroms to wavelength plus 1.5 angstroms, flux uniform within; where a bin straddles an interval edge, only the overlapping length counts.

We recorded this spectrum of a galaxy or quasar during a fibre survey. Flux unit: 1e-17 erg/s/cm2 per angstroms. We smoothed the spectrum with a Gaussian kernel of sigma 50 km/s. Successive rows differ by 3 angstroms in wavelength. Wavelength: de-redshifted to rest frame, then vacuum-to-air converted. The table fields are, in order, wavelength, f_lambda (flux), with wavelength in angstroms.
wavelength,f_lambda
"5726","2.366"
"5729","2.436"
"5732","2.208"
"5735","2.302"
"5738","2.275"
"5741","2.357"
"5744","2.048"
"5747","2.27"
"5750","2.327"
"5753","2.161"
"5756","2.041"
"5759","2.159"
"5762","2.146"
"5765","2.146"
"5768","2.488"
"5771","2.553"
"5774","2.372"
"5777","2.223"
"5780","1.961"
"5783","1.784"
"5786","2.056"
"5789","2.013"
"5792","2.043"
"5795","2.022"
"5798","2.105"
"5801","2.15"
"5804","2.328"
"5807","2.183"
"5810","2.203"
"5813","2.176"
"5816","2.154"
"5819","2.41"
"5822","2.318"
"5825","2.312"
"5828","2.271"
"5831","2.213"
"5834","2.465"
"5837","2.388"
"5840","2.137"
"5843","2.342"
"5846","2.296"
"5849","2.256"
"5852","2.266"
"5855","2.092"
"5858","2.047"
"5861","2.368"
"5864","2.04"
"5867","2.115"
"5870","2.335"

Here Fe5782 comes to 2.8 angstroms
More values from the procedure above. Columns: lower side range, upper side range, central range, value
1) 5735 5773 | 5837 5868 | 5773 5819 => 2.2 angstroms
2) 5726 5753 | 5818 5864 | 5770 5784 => 0.6 angstroms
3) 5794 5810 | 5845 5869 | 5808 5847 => -1.9 angstroms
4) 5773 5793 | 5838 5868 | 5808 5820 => -0.6 angstroms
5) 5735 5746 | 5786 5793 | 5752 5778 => -1.5 angstroms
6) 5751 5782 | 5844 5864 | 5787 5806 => 0.9 angstroms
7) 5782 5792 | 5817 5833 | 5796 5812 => -0.5 angstroms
